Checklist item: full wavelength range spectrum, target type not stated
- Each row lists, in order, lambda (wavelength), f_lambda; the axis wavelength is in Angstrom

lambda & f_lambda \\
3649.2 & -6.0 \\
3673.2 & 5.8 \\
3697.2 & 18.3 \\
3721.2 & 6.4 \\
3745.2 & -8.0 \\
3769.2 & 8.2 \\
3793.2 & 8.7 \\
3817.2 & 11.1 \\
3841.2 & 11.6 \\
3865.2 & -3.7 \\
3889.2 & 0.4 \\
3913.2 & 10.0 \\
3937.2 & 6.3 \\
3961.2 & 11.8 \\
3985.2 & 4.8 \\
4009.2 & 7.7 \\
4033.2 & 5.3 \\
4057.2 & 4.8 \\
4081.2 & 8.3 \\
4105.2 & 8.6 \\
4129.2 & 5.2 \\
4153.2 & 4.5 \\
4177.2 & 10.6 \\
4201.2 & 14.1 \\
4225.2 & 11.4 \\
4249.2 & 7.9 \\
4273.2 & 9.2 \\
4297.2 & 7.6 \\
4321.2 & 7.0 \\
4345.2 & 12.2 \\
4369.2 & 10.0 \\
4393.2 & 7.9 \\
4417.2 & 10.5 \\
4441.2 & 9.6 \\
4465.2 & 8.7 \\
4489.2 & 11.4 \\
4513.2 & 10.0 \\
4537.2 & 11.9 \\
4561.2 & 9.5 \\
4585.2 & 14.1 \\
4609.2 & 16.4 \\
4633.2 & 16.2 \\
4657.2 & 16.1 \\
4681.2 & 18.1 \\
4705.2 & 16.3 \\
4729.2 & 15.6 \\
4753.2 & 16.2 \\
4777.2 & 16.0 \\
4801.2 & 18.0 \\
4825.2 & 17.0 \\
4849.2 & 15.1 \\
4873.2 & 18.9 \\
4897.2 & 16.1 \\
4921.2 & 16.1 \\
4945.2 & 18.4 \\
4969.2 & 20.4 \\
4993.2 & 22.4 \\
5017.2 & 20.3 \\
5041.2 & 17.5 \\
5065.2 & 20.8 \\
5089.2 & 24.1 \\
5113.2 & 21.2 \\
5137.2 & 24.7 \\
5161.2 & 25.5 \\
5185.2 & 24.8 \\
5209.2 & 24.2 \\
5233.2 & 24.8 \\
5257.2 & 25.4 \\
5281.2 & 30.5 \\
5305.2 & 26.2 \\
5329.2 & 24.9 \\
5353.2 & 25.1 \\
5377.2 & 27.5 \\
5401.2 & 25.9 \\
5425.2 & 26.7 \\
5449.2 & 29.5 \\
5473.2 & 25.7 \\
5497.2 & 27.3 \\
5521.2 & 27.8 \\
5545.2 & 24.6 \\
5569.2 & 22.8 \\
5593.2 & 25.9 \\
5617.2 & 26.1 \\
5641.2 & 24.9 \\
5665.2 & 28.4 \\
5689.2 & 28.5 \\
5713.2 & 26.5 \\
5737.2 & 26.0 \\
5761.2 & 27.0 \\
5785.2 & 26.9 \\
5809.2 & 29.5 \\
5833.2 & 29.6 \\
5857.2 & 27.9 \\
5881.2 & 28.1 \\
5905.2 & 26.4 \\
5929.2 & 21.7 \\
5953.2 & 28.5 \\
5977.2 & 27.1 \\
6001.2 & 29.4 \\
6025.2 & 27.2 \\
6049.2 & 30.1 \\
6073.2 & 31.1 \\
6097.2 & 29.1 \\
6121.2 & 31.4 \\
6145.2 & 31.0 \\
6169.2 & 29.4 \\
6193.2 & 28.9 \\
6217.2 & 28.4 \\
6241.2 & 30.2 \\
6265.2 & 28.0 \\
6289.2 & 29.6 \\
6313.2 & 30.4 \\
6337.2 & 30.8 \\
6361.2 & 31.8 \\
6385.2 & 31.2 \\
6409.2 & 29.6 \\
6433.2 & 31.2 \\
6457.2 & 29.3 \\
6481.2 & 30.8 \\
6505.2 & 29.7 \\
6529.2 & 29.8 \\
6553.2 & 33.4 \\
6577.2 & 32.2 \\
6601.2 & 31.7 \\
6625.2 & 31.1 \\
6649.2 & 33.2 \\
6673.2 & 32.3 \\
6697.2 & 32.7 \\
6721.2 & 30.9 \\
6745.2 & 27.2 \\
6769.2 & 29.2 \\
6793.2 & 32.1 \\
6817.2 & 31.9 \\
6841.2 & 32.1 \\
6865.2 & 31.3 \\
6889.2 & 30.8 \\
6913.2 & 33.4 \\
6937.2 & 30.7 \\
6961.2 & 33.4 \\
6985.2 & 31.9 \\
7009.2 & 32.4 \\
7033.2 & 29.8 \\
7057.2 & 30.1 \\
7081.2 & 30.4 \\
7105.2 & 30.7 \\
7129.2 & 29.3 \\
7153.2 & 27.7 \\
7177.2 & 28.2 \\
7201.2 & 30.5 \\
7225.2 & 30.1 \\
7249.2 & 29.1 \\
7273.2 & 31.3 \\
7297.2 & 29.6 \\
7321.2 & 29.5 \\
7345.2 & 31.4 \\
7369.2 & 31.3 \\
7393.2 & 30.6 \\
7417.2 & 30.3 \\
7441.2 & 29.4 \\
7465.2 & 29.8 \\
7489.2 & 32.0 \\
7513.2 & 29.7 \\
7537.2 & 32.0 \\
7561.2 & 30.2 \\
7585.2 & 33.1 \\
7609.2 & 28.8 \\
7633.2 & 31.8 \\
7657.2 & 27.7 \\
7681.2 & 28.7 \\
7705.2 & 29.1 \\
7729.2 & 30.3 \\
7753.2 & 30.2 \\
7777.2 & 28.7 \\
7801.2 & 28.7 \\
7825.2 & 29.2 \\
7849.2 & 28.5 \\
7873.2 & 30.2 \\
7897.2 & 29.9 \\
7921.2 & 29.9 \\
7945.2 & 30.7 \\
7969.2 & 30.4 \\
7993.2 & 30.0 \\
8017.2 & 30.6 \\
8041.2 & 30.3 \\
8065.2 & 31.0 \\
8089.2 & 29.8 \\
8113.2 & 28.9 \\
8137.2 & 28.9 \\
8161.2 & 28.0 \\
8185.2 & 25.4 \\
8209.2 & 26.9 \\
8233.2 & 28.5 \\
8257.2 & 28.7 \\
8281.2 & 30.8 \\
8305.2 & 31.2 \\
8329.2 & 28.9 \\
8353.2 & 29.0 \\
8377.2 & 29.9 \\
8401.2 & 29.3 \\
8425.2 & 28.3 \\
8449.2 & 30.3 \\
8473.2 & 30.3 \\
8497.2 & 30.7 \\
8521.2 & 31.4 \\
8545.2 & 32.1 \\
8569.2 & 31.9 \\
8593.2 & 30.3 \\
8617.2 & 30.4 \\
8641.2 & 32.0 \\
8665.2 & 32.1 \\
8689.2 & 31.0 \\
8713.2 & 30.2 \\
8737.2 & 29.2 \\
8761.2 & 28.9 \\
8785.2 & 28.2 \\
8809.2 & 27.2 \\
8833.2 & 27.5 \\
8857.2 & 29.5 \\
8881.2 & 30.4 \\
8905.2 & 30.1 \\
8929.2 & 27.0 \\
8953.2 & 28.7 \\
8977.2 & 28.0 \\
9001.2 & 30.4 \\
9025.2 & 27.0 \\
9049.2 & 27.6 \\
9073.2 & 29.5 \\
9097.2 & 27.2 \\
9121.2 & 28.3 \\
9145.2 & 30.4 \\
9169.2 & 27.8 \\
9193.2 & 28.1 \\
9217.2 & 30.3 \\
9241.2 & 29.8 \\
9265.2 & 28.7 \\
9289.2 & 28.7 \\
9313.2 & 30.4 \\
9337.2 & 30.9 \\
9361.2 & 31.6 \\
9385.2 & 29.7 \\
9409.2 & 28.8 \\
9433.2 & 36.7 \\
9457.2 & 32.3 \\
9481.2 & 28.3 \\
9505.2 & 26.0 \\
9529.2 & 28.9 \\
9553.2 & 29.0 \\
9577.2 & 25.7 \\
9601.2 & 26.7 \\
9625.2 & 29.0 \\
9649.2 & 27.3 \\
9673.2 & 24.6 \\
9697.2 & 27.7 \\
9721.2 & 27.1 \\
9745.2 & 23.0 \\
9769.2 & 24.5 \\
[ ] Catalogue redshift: 0.145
